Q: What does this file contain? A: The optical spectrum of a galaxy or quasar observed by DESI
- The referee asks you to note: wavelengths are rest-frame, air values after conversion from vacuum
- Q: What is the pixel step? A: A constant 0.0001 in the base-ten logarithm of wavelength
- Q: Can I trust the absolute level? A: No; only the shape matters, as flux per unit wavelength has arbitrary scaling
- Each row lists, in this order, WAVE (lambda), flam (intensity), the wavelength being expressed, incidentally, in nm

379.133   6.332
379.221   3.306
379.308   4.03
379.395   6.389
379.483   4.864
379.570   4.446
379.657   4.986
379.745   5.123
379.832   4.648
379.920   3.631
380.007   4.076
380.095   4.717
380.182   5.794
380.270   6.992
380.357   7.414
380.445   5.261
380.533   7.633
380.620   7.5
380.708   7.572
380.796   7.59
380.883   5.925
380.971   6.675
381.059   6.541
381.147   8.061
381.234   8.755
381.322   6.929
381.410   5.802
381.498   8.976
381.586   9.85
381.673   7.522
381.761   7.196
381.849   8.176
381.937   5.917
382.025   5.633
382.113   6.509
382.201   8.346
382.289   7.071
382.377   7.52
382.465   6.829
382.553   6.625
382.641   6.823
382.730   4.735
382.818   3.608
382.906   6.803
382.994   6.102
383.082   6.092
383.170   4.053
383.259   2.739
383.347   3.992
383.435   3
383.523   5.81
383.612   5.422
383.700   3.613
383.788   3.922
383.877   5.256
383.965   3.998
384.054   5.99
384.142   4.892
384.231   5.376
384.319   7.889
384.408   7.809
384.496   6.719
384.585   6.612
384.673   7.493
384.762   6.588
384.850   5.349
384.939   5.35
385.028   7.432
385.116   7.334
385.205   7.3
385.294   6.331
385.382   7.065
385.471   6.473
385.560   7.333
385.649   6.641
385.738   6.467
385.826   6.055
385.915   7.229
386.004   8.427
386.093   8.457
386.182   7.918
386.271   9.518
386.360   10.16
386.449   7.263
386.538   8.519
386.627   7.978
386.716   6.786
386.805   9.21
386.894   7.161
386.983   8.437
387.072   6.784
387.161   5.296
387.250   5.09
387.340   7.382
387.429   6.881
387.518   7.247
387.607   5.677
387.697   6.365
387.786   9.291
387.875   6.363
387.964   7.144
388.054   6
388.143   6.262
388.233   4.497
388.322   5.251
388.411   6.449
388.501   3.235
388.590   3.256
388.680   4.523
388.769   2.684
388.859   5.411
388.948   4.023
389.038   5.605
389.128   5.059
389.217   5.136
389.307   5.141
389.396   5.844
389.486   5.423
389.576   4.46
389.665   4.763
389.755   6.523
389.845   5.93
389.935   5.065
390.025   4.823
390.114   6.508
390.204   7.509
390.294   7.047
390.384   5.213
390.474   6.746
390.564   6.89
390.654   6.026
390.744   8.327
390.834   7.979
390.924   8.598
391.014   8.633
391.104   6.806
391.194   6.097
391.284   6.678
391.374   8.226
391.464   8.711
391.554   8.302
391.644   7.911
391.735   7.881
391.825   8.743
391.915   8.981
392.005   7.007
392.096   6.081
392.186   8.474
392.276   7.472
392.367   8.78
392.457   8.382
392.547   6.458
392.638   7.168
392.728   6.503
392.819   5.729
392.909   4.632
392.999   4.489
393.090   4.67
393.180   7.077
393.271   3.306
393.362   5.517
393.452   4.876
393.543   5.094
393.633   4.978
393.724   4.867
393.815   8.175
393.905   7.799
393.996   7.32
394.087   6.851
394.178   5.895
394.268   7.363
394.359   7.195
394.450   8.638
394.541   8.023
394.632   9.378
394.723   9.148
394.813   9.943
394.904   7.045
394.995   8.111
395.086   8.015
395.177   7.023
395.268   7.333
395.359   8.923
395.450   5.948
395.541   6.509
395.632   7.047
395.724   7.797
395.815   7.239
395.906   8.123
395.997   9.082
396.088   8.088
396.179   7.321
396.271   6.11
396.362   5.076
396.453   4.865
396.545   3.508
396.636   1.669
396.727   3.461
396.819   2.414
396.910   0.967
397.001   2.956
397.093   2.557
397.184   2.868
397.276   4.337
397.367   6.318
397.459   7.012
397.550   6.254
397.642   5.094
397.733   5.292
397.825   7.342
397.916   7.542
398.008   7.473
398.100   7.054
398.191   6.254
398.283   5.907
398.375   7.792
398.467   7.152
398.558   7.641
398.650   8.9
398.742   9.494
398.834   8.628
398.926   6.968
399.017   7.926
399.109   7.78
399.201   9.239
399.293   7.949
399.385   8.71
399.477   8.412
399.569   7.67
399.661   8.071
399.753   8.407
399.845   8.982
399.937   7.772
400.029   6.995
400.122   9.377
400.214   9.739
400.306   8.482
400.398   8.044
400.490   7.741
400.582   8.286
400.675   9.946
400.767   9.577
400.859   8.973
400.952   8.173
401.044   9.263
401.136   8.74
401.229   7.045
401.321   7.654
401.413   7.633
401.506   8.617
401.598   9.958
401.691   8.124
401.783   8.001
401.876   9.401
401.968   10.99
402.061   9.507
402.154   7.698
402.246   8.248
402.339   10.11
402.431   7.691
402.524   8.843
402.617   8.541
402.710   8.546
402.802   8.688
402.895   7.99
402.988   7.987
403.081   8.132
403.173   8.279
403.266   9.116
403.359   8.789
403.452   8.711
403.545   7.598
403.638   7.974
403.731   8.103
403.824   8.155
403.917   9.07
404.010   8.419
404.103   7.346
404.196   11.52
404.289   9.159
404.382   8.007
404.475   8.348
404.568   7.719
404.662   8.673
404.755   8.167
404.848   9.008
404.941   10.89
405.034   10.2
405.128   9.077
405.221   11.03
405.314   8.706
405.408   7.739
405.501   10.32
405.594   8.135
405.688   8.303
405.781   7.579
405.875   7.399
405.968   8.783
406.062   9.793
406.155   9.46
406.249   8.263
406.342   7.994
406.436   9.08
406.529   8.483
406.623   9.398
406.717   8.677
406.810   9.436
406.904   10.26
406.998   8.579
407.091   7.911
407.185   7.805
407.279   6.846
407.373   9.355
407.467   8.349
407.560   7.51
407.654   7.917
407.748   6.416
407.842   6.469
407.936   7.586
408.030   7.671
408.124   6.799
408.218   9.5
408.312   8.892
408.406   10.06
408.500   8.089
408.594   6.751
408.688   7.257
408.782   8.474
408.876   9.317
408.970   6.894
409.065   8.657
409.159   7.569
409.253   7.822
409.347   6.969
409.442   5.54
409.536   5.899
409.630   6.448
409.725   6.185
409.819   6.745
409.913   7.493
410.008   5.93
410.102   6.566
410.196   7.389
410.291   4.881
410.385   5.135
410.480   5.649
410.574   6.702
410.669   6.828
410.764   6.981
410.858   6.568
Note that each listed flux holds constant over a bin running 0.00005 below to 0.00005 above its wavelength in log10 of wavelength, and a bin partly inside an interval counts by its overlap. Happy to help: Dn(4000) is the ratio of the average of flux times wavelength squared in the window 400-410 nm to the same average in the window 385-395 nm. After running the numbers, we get 1.3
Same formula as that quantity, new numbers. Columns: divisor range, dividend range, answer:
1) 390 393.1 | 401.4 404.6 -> 1.28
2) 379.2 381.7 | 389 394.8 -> 1.14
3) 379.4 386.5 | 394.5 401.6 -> 1.22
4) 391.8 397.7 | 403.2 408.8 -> 1.42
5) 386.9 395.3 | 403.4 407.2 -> 1.43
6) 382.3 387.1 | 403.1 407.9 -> 1.47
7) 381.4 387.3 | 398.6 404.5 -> 1.41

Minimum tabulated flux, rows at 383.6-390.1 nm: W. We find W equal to 2.684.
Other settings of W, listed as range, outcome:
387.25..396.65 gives 1.669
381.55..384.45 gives 2.739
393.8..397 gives 0.967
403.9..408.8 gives 6.416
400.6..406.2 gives 7.045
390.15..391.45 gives 5.213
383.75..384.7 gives 3.922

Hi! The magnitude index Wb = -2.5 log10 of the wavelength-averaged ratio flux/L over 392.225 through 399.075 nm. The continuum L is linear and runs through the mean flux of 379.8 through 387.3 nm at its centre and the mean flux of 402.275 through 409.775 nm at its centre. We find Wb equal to 0.16 mag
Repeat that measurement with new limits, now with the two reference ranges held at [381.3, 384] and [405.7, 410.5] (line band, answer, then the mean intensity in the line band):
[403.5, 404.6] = -0.14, 8.47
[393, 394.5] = 0.09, 6.18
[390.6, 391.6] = -0.17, 7.67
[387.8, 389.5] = 0.22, 5.19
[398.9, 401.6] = -0.17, 8.39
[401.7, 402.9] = -0.20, 8.8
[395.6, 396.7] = 0.10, 6.27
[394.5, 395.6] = -0.16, 7.94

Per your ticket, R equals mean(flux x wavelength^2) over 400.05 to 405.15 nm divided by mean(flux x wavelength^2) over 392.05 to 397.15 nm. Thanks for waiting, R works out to 1.4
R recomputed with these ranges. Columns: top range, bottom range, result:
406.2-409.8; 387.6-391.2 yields 1.47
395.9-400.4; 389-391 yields 1.13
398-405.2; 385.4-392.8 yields 1.34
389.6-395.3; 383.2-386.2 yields 1.19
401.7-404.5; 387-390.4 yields 1.63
